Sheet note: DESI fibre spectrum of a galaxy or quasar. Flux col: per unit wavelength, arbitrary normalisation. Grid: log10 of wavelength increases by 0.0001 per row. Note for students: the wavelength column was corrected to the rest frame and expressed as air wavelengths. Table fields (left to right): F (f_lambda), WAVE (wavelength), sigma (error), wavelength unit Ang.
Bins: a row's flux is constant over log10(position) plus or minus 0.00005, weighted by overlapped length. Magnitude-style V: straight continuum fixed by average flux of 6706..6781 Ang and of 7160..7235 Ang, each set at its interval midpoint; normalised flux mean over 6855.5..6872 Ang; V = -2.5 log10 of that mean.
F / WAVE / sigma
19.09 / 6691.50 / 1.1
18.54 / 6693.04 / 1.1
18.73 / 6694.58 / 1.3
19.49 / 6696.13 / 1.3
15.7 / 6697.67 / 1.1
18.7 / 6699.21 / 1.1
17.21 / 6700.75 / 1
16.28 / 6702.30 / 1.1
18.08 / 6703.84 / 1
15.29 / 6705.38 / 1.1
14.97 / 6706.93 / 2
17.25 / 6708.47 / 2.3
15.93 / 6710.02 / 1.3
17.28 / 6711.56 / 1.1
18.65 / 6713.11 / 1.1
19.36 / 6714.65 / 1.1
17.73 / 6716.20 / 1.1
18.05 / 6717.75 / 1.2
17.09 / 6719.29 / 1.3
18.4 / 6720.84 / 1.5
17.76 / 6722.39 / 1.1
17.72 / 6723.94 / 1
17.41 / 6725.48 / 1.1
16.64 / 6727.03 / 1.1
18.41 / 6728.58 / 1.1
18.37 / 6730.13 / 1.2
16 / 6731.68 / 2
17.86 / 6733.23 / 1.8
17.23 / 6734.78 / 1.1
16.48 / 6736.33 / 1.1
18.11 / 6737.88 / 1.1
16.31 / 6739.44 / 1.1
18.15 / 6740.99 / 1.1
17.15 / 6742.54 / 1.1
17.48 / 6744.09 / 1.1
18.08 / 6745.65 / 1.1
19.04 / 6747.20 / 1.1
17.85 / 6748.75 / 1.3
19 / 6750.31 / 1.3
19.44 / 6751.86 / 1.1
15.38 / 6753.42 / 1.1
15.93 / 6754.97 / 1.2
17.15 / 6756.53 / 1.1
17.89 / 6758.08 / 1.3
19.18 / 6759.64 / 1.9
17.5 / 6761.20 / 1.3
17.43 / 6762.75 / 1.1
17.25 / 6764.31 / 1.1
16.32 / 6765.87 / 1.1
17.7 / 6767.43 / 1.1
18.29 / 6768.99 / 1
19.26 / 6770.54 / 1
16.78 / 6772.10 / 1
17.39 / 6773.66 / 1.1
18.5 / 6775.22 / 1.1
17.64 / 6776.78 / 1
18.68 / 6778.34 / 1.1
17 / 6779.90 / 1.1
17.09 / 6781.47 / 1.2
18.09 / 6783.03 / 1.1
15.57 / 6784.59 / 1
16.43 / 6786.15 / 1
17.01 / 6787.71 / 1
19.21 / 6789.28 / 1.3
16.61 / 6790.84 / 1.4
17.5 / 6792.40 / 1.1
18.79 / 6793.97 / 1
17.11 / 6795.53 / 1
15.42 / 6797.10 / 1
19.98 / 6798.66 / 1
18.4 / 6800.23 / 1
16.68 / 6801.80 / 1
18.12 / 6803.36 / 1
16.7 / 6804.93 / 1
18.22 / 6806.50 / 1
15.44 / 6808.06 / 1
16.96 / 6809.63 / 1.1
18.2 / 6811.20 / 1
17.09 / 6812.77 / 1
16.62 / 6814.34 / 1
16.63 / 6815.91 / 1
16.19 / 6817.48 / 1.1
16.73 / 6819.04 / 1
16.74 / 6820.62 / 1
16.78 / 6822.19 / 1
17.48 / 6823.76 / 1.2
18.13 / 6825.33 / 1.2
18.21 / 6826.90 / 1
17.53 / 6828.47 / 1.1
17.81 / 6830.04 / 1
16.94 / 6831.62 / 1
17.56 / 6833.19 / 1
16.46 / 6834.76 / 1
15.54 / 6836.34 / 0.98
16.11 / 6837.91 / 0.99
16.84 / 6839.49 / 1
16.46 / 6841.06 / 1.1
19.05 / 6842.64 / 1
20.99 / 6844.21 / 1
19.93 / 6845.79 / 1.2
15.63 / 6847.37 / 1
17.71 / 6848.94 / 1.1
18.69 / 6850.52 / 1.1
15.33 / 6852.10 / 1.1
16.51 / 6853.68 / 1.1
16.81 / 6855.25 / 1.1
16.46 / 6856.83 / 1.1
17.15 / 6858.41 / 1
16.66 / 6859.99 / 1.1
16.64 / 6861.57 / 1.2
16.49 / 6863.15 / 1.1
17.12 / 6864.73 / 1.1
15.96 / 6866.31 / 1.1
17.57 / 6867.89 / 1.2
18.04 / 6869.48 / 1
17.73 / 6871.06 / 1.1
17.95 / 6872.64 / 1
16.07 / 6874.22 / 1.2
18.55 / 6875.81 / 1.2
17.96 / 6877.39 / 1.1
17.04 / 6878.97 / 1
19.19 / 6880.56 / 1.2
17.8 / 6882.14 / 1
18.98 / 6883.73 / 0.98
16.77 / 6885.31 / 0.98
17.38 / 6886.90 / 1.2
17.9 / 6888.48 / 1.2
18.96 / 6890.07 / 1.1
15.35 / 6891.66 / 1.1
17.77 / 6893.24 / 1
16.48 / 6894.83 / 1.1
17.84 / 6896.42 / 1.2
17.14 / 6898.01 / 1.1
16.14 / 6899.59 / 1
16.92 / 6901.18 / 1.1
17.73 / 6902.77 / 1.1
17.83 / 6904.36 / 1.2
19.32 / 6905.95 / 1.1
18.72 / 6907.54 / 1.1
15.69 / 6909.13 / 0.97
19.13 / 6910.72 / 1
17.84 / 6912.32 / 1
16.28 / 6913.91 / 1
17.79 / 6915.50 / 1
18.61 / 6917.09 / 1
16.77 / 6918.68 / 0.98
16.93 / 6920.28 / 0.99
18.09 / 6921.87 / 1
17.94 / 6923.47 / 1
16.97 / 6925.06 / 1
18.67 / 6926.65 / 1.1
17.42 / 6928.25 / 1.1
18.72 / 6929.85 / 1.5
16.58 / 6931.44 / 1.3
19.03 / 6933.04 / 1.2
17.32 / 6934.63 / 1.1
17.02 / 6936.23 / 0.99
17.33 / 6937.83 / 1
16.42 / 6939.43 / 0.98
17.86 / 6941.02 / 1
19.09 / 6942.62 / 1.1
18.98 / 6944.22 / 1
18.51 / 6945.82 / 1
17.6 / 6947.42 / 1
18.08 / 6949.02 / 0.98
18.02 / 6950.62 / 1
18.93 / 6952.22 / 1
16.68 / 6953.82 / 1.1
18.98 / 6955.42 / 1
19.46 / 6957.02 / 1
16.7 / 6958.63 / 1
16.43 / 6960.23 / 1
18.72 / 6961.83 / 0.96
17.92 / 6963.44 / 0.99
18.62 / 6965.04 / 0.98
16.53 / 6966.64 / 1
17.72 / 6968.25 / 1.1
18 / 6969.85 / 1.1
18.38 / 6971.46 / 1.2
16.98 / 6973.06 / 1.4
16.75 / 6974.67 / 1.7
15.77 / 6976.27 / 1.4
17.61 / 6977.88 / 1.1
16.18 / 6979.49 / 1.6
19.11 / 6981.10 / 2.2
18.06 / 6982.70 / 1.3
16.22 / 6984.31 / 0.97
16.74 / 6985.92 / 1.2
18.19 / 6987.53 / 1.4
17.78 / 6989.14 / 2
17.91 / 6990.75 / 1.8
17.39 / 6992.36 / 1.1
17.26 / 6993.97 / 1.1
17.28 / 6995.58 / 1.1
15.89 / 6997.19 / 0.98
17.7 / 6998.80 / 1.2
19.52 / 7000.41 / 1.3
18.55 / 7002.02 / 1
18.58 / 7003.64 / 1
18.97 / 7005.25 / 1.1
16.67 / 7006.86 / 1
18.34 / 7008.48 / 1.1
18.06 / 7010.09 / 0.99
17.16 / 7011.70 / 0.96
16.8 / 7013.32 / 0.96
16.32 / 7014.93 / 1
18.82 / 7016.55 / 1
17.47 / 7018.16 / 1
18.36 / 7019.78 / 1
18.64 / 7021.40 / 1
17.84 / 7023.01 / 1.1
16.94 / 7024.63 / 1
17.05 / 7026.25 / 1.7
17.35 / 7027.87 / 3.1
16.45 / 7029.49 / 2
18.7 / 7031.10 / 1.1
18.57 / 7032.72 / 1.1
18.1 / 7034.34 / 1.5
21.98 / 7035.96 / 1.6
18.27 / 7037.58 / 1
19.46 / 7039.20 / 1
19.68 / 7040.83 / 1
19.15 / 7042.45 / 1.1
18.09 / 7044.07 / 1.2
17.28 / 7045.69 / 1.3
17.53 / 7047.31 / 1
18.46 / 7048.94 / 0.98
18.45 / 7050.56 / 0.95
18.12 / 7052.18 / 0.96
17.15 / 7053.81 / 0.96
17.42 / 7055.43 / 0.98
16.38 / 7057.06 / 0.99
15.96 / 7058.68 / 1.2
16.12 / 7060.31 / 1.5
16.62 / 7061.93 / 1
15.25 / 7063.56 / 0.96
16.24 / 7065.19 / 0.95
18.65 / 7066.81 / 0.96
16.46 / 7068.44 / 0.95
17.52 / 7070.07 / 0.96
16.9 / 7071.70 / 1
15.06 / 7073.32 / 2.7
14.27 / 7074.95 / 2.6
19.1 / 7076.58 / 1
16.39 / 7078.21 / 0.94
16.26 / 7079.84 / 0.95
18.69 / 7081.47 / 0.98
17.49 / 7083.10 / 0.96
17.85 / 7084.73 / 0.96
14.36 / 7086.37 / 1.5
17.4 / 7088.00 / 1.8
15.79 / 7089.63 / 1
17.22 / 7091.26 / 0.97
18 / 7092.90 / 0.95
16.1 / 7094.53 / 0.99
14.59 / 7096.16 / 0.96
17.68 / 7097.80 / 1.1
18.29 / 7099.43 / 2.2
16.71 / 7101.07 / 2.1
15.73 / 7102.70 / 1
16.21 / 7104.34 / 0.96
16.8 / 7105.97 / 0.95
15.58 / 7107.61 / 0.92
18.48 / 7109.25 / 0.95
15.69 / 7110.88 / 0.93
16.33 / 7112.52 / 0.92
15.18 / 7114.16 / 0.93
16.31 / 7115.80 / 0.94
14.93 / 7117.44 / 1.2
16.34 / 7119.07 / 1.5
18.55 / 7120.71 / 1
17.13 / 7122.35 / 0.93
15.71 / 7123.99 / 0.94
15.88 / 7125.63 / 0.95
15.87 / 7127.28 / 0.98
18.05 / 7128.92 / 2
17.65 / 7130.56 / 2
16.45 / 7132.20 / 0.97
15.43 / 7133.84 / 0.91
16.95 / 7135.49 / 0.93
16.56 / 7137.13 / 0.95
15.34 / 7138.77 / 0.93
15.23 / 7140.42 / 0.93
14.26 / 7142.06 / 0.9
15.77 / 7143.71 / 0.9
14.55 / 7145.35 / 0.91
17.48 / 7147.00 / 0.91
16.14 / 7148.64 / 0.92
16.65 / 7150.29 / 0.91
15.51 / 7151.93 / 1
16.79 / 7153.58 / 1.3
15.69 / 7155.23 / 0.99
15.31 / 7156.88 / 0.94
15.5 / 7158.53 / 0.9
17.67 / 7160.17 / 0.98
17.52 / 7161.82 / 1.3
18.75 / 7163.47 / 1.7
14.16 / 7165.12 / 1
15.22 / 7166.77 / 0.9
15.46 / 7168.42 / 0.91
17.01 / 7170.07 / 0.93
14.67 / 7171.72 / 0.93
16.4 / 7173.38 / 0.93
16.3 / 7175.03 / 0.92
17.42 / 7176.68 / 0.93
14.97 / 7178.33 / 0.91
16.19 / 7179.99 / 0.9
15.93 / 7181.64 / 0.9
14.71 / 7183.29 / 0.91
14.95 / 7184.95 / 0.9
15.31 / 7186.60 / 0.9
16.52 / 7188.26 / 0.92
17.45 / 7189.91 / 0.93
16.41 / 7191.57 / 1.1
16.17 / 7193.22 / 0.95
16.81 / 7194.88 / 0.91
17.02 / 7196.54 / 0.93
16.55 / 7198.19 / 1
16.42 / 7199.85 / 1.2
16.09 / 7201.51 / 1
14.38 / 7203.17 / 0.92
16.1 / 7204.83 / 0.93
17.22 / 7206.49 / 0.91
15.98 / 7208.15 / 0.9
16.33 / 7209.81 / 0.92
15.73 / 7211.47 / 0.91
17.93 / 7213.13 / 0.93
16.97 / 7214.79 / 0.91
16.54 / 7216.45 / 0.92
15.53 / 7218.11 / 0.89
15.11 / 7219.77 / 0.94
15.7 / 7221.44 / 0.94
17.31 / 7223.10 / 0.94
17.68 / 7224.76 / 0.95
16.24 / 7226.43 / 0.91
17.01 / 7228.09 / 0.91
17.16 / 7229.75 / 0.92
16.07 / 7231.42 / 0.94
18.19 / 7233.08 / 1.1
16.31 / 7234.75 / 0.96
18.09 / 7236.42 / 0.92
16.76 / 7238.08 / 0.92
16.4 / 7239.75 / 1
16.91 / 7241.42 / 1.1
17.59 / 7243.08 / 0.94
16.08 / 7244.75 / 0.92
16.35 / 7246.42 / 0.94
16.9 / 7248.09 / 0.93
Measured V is 0.017 mag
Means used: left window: 17.6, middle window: 17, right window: 16.3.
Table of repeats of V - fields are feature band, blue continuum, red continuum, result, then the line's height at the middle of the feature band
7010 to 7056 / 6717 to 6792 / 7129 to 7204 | -0.09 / 16.6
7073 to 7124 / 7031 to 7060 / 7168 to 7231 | 0.06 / 17.5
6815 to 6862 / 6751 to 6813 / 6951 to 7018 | 0.02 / 17.5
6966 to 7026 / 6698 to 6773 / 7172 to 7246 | -0.04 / 16.9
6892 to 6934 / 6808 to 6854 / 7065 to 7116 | -0.03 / 17.1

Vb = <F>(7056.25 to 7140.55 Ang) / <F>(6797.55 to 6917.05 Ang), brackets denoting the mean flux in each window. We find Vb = 1.0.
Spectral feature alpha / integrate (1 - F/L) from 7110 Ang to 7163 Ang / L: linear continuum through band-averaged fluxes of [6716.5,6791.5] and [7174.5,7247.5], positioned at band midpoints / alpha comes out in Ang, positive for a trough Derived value 1.27 Ang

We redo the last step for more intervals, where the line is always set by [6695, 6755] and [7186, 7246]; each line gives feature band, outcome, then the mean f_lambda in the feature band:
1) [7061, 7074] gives 0.19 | 16.6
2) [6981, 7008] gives -1.18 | 17.7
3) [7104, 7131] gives 0.40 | 16.5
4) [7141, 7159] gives 0.97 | 15.8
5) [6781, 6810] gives 0.03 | 17.3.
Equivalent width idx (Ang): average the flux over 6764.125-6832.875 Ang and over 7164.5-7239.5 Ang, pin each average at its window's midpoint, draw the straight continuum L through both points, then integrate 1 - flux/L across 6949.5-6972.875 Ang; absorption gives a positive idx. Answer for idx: -1.3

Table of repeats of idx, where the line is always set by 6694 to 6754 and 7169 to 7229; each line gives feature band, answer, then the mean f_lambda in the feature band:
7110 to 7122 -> 0.2 Ang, 16.3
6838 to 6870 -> -0.1 Ang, 17.3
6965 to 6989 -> -0.7 Ang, 17.4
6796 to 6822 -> 0.3 Ang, 17.1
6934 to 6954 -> -1.1 Ang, 17.9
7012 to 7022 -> -0.6 Ang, 17.7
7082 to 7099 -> -0.2 Ang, 16.7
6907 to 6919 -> -0.4 Ang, 17.6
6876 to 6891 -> -0.8 Ang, 18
